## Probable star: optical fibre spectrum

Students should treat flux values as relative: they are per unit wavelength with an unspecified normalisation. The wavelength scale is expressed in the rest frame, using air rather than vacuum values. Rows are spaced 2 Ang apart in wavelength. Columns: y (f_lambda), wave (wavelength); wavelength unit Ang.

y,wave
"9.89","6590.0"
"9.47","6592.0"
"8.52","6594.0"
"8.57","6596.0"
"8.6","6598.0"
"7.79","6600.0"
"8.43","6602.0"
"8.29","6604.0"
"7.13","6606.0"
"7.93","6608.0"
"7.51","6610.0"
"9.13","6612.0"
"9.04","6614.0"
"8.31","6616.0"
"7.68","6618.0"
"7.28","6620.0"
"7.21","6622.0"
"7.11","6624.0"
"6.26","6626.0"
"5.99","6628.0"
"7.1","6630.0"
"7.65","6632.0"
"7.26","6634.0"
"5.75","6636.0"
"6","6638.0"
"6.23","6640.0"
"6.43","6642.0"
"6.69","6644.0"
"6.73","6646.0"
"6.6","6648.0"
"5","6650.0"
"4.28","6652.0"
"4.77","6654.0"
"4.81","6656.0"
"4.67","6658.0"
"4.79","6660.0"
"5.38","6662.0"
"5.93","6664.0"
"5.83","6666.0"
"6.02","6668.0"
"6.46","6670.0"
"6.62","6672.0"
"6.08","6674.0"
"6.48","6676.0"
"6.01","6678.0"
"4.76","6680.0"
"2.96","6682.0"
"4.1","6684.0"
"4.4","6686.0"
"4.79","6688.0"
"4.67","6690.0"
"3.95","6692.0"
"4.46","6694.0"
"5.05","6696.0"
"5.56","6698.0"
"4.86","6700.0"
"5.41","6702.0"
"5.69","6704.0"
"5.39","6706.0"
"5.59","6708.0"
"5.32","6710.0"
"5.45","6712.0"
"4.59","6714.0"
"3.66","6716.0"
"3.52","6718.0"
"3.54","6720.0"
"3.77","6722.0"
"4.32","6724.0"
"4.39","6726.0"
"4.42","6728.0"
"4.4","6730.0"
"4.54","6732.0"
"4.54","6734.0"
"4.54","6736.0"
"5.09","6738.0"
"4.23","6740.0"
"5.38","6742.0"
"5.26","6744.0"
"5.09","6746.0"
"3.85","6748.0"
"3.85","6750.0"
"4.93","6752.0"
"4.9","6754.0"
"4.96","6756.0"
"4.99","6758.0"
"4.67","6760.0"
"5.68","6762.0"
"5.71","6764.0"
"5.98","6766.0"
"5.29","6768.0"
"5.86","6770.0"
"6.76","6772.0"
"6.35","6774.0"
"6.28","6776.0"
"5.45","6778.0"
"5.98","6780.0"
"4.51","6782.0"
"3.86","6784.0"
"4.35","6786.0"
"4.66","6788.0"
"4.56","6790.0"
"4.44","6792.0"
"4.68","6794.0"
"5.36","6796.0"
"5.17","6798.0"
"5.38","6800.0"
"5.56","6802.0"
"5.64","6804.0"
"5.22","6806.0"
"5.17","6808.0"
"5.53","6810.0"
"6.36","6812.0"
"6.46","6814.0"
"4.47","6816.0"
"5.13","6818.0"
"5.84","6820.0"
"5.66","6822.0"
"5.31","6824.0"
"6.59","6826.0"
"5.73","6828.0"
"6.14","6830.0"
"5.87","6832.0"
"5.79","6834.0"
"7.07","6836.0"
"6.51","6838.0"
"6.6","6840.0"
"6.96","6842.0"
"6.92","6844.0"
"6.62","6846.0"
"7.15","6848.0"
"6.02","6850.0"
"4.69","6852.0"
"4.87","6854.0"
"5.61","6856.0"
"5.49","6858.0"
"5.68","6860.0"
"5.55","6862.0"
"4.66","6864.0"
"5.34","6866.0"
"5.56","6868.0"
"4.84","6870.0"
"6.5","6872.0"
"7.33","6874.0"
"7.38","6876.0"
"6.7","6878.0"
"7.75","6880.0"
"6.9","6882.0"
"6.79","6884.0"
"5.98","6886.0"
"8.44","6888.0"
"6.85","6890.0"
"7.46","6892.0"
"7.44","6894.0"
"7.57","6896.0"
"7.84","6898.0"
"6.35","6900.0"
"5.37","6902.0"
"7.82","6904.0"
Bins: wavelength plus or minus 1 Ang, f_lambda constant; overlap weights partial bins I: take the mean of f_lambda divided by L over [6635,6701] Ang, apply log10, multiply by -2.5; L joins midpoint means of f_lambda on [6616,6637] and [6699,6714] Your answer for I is 0.15 mag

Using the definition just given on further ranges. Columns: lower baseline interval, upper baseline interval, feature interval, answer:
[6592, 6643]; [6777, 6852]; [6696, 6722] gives 0.34 mag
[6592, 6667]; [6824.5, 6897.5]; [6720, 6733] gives 0.49 mag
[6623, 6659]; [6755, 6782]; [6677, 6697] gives 0.29 mag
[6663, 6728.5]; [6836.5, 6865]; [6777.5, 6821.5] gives 0.09 mag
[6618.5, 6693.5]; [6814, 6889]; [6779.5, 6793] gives 0.30 mag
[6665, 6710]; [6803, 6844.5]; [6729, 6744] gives 0.17 mag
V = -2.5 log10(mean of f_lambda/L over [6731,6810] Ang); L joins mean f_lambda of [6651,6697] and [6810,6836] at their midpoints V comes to 0.09 mag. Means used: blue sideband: 5.1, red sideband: 5.82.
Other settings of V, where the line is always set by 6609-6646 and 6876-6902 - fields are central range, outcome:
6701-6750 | 0.46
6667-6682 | 0.21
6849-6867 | 0.31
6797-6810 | 0.31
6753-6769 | 0.33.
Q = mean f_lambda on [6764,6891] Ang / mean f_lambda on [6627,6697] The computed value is 1.05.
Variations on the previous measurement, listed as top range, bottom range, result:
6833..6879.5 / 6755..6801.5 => 1.16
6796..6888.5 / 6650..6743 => 1.22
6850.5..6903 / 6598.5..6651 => 0.88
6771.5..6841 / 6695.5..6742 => 1.18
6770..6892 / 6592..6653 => 0.81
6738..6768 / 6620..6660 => 0.81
